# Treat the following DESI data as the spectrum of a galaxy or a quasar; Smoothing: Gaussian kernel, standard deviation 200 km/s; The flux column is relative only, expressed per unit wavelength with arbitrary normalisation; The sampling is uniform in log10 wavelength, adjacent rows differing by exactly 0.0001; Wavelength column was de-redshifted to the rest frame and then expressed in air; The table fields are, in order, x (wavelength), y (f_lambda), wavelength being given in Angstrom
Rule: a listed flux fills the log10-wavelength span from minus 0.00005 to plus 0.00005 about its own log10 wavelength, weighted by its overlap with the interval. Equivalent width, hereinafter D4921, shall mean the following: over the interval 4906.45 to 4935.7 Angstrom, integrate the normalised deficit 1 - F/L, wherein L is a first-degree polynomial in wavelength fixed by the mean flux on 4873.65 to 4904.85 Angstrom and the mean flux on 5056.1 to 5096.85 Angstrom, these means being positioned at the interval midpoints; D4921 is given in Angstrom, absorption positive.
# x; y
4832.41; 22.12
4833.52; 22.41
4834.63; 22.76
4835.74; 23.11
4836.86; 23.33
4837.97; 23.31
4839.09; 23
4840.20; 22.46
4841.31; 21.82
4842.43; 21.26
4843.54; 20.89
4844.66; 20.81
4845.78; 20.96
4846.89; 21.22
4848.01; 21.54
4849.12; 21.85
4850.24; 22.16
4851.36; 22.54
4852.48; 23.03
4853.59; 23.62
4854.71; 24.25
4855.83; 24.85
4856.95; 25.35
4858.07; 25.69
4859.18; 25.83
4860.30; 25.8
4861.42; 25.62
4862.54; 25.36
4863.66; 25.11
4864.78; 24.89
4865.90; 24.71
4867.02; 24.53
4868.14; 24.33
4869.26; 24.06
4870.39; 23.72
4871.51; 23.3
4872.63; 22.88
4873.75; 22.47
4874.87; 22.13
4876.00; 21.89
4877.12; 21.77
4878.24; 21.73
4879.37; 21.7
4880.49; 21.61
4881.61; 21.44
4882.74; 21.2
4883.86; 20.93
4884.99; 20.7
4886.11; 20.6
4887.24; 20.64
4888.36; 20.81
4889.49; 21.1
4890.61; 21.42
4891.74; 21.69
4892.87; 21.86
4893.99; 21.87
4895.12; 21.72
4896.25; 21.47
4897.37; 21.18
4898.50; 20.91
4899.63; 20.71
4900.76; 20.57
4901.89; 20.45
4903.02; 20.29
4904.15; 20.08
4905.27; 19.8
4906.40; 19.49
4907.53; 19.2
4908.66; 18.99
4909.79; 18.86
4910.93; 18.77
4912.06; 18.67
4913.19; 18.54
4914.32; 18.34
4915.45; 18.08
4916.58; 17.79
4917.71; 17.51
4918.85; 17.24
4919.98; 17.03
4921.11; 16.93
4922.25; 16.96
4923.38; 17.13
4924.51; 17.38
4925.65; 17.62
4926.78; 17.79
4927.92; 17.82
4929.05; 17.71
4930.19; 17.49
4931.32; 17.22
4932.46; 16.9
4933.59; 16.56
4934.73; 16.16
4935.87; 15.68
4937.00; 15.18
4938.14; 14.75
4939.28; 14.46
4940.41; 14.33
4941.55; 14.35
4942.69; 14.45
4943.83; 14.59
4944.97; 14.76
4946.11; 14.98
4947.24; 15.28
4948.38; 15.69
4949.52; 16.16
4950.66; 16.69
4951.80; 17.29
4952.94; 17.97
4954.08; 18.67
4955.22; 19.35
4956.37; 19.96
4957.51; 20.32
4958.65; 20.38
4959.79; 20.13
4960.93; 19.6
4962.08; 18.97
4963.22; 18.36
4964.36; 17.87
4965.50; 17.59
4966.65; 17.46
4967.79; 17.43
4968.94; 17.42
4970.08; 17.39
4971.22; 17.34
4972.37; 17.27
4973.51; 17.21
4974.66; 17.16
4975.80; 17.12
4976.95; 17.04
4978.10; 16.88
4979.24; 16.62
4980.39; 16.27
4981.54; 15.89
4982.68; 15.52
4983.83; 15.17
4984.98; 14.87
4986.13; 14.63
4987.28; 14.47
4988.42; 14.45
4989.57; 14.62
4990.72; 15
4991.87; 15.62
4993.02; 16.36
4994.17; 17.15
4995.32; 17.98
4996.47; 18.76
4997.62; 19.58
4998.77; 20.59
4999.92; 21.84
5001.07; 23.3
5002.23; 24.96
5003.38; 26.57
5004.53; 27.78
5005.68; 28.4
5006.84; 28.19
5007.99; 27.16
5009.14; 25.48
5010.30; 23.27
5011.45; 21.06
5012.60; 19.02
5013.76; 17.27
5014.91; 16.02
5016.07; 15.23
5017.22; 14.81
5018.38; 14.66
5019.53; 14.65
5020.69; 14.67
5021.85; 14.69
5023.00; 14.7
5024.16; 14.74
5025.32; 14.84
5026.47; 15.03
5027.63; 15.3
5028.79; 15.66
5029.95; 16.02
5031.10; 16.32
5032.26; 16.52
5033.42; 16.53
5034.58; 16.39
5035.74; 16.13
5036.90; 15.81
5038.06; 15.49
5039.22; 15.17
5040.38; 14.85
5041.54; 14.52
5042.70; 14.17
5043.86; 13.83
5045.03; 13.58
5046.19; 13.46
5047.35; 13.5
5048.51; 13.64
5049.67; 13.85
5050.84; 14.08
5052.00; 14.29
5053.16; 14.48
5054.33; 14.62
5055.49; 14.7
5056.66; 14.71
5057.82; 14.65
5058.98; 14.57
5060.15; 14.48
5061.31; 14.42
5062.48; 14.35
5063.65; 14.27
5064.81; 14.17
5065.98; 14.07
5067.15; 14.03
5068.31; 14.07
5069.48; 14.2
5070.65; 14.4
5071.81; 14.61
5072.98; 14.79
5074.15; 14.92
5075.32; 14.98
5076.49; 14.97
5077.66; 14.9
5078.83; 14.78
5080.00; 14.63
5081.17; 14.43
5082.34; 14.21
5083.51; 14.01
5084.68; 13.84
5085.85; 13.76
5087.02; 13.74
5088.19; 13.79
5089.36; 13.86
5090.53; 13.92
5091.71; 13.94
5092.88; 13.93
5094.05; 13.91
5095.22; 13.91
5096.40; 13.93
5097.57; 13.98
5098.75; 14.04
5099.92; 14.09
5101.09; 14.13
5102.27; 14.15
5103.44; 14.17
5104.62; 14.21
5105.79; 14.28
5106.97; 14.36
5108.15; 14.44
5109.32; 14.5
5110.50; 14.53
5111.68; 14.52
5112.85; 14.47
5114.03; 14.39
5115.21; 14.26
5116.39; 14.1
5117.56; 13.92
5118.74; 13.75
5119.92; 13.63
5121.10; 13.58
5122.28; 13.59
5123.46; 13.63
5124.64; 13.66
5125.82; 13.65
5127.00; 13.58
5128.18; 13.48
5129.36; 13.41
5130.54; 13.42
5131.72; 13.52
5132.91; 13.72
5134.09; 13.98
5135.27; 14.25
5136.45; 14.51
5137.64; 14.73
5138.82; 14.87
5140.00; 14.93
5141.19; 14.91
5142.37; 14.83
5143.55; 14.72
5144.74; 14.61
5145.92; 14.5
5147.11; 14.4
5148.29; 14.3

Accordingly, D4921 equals 3.4 Angstrom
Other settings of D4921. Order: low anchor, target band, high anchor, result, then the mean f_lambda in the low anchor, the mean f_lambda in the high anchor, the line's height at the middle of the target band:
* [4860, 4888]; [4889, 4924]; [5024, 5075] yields 3.1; 22.9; 14.7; 21.4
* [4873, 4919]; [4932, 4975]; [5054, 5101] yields 3.4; 20.4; 14.3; 18.5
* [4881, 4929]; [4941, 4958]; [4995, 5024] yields 2.7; 19.5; 20.4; 19.9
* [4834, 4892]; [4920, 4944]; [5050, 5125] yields 4.6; 22.8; 14.2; 20.1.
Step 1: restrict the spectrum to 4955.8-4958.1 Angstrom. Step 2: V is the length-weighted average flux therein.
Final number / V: 20.2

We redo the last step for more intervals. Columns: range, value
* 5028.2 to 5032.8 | 16.1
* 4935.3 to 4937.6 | 15.4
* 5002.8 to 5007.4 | 27.7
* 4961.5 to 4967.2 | 18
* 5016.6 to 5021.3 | 14.7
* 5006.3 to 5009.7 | 27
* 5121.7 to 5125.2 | 13.6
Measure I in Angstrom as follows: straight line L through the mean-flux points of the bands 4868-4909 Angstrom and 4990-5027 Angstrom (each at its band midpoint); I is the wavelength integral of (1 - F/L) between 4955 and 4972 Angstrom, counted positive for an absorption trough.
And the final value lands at 1.3 Angstrom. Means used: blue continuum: 21.4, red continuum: 19.3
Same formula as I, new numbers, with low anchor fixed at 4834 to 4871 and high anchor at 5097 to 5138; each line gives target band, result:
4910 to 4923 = 2.1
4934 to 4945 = 2.9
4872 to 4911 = 1.9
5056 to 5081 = 1.9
